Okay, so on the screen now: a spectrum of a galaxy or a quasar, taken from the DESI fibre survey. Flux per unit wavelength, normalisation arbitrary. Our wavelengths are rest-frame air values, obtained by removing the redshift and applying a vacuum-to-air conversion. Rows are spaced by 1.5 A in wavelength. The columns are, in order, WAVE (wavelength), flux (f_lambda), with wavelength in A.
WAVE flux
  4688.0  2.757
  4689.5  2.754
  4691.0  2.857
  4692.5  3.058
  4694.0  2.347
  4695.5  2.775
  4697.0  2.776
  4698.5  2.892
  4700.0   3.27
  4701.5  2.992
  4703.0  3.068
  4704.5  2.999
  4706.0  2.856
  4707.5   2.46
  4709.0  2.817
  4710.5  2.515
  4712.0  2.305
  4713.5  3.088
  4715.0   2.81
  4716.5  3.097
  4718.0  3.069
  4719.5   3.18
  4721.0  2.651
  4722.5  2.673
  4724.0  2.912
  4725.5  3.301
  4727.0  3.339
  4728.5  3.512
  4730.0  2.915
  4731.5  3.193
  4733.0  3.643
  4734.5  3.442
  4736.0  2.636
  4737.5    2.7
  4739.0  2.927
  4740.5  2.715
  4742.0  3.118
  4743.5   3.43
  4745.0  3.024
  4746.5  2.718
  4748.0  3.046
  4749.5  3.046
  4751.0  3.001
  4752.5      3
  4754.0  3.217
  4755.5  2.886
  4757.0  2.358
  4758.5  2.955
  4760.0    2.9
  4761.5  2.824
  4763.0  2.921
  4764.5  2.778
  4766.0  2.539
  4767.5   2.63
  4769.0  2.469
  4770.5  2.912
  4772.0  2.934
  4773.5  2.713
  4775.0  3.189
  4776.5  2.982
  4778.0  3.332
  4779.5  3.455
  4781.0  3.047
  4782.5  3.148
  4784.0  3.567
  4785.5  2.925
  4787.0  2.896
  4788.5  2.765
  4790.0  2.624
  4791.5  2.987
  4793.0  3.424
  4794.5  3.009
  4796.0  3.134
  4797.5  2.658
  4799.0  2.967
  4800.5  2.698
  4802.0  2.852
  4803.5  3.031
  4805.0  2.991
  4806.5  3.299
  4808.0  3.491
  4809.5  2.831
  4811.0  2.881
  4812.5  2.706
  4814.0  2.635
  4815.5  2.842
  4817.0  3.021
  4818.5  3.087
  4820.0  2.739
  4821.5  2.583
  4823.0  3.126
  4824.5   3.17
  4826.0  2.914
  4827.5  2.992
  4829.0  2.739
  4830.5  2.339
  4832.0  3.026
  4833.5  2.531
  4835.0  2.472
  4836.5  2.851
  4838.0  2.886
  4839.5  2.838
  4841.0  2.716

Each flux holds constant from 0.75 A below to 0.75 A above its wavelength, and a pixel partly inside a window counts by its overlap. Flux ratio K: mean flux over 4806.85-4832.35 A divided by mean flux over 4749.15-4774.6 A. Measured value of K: 1.0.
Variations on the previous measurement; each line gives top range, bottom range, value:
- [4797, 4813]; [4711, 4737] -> 0.97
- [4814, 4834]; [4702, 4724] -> 1.01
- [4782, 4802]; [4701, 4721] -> 1.04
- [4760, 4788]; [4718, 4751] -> 0.97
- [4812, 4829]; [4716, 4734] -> 0.92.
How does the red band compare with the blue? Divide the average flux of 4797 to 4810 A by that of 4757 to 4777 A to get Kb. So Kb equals 1.1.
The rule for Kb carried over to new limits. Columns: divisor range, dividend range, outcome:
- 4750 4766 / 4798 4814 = 1.03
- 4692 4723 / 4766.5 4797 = 1.06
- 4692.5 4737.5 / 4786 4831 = 0.99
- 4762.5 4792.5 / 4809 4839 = 0.96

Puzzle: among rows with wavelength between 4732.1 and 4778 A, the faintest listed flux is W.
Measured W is 2.358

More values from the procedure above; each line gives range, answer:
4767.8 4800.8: 2.469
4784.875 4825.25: 2.583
